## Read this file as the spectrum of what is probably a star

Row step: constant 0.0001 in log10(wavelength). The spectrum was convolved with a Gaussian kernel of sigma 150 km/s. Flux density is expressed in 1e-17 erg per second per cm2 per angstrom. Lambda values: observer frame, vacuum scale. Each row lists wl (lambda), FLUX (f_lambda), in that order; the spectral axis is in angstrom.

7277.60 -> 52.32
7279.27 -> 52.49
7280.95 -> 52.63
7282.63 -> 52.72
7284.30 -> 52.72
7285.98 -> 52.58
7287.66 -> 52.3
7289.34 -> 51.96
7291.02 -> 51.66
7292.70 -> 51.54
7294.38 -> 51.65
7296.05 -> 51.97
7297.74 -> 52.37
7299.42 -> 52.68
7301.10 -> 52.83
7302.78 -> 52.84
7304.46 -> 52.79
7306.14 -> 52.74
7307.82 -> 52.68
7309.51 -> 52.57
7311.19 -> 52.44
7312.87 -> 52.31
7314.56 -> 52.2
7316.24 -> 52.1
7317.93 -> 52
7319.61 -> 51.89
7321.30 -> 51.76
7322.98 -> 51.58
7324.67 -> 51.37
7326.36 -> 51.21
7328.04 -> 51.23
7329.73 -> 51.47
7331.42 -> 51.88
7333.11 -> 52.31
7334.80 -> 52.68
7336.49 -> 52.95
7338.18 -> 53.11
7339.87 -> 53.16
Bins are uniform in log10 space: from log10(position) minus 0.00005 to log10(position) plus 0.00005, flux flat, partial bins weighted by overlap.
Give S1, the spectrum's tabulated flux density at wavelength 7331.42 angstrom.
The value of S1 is 51.88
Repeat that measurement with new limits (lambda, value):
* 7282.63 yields 52.72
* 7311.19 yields 52.44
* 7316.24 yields 52.1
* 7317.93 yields 52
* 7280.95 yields 52.63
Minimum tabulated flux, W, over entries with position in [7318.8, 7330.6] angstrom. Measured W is 51.21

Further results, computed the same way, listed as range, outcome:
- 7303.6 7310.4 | 52.57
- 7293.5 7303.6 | 51.65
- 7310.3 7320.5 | 51.89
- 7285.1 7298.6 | 51.54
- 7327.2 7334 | 51.23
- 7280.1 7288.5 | 52.3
